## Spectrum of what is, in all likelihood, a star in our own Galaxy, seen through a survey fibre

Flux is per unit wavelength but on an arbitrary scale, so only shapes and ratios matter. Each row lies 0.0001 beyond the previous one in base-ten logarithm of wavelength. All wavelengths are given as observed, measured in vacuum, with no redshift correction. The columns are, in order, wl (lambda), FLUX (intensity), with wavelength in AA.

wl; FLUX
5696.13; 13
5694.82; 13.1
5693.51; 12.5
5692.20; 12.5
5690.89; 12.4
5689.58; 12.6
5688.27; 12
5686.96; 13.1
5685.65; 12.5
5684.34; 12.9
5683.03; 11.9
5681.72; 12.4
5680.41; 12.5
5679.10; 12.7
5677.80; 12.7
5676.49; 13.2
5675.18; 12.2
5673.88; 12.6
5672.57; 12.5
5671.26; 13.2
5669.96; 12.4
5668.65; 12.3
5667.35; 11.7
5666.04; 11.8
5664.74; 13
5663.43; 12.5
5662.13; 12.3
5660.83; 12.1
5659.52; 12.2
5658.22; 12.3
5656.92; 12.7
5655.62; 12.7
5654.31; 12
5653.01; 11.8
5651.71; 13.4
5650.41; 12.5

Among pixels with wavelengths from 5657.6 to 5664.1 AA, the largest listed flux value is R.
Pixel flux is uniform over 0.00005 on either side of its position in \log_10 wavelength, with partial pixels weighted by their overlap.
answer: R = 12.5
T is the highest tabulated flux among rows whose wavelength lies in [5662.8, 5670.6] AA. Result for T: 13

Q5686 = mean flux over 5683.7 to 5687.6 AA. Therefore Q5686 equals 12.8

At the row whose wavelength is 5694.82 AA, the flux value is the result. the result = 13.1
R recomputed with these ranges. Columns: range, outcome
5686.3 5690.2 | 13.1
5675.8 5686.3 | 13.2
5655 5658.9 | 12.7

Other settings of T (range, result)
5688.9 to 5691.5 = 12.6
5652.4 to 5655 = 12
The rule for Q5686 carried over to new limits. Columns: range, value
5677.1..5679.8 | 12.7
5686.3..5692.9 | 12.5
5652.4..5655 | 11.9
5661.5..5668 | 12.3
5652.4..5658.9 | 12.3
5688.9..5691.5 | 12.5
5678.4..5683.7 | 12.4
